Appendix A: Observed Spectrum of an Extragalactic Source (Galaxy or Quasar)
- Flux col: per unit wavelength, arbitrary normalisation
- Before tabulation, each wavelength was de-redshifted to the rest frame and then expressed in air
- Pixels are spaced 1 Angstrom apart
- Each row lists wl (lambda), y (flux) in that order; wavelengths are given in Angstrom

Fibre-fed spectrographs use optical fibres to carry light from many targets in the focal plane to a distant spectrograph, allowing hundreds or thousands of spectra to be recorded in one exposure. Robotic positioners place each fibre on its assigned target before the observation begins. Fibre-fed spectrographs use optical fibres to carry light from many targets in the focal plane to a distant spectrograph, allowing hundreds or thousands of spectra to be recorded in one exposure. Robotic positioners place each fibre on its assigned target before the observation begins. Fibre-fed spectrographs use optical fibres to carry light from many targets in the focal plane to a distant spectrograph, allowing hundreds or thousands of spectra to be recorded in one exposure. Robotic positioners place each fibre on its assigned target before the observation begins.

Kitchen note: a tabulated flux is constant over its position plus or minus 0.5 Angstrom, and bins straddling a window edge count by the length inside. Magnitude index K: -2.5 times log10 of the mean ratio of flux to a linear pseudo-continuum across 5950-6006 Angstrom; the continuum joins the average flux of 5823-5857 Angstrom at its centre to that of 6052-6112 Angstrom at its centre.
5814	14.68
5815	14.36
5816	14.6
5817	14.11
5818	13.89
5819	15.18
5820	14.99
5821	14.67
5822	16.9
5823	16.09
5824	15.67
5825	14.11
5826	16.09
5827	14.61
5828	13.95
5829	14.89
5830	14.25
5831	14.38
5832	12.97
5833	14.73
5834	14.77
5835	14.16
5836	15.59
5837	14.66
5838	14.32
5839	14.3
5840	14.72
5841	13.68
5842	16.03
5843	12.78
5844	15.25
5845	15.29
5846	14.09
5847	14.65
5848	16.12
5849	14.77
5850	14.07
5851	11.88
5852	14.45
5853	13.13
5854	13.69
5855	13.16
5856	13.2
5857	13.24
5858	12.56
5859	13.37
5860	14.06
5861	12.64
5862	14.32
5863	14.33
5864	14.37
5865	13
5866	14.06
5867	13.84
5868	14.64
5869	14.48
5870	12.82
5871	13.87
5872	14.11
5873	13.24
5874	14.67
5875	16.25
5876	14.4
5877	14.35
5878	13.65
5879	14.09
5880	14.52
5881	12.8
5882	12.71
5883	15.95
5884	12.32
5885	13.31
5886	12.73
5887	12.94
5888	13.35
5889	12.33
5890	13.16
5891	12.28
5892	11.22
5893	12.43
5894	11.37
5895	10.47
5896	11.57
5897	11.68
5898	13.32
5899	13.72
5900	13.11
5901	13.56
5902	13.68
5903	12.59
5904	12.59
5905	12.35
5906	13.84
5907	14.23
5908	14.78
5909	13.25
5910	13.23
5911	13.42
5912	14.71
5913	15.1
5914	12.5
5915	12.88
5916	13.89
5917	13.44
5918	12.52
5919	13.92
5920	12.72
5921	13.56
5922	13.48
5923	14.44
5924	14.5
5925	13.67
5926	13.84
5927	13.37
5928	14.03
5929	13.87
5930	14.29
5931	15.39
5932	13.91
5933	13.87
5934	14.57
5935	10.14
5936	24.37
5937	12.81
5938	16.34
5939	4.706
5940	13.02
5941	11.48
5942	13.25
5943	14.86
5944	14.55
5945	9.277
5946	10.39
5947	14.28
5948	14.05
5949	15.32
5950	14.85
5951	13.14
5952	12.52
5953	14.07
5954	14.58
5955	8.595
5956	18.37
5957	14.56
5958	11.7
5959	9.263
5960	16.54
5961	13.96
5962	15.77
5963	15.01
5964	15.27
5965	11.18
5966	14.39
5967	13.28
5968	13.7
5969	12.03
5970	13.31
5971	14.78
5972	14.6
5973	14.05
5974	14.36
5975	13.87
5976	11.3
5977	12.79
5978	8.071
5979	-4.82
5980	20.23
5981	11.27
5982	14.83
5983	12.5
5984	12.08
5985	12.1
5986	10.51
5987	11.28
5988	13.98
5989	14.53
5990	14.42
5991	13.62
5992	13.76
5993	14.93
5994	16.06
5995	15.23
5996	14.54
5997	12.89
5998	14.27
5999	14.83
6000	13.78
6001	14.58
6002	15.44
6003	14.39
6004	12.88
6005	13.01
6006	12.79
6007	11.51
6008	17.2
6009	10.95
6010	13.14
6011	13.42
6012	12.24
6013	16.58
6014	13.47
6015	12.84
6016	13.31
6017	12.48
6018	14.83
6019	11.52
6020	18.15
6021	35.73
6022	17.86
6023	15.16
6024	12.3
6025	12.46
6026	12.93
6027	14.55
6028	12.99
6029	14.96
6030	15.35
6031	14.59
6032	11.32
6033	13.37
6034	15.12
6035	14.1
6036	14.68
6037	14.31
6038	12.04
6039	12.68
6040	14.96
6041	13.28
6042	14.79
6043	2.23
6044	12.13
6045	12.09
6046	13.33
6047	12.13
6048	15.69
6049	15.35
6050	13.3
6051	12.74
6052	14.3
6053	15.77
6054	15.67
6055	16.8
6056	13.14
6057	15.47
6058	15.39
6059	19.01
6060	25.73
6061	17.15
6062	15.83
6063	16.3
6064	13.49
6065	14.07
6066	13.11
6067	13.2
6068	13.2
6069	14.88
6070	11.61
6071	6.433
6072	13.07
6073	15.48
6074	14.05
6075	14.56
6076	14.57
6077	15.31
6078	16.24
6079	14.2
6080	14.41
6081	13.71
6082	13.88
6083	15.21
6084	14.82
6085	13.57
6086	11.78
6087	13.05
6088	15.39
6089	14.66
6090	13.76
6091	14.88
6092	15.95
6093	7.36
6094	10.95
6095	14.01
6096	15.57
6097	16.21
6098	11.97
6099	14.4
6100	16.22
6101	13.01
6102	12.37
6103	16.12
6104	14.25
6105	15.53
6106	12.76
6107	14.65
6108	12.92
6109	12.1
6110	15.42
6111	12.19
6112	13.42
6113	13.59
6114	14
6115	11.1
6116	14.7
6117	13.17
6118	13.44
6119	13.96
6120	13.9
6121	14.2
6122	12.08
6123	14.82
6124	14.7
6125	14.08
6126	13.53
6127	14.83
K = 0.08 mag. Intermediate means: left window 14.4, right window 14.3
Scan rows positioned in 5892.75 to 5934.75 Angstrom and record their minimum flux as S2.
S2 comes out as 10.47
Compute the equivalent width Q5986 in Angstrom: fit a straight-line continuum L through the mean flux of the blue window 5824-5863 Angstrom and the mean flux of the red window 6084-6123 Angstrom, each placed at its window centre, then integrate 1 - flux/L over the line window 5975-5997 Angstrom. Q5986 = 2.1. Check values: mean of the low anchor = 14.2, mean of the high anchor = 13.7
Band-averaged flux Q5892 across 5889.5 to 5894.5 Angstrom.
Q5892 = 12.1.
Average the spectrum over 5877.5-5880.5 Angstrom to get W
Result 14.1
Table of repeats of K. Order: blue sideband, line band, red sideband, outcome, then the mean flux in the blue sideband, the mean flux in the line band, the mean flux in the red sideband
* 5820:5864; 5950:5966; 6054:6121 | 0.05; 14.3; 13.7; 14.2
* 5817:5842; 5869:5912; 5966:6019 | 0.07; 14.7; 13.3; 13.2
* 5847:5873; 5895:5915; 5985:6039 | 0.05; 13.8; 13.2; 14.3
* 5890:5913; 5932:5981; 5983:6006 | 0.02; 12.9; 13.2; 13.7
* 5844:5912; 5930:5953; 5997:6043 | 0.02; 13.5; 13.5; 14.2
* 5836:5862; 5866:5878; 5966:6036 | -0.02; 14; 14.2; 13.8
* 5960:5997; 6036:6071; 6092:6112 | -0.06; 13.2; 14.2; 13.6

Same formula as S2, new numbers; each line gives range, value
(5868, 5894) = 11.22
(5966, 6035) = -4.82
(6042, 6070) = 2.23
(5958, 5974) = 9.263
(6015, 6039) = 11.32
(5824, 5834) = 12.97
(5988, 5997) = 12.89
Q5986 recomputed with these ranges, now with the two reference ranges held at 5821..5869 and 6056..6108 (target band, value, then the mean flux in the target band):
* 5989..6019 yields 0.9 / 13.9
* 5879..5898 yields 2.2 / 12.7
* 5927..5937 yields -0.3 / 14.8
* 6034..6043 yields 0.7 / 13.3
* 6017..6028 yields -1.4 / 16.2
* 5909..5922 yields 0.8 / 13.5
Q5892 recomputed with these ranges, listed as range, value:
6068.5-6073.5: 12.3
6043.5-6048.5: 13.1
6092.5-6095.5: 10.8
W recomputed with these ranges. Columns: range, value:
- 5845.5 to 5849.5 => 14.9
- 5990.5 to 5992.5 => 13.7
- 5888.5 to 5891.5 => 12.6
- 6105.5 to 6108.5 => 13.4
